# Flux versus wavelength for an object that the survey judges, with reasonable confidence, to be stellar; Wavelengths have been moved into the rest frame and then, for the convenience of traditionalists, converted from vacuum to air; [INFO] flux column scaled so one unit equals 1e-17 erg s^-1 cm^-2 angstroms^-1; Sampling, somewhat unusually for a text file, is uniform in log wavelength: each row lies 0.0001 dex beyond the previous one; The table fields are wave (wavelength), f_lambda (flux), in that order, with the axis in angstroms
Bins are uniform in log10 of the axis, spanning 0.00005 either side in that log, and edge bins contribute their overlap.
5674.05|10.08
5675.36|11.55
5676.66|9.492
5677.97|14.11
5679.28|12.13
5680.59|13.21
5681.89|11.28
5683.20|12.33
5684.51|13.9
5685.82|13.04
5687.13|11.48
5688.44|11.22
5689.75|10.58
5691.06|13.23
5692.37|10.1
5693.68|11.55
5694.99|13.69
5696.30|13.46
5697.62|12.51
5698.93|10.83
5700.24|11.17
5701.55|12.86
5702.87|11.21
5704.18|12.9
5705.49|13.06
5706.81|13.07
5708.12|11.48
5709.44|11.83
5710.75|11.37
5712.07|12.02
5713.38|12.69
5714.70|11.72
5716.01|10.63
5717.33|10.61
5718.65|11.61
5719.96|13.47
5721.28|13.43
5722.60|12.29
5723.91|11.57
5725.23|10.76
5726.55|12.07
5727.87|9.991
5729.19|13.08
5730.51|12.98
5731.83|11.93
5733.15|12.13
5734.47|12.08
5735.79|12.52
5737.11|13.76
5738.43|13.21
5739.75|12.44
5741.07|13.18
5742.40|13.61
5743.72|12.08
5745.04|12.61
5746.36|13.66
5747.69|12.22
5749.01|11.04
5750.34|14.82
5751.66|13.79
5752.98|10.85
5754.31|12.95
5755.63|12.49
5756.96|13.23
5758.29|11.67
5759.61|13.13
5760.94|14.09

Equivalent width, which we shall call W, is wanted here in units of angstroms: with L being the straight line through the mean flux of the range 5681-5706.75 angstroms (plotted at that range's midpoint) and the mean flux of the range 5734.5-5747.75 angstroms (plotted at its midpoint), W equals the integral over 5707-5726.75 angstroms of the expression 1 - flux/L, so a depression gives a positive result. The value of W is 1.05 angstroms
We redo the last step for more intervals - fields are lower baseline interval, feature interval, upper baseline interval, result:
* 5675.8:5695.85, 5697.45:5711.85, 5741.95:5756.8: 0.3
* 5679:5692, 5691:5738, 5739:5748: 1.6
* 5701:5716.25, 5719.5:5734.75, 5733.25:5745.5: 0.5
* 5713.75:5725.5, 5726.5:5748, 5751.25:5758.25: -0.7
